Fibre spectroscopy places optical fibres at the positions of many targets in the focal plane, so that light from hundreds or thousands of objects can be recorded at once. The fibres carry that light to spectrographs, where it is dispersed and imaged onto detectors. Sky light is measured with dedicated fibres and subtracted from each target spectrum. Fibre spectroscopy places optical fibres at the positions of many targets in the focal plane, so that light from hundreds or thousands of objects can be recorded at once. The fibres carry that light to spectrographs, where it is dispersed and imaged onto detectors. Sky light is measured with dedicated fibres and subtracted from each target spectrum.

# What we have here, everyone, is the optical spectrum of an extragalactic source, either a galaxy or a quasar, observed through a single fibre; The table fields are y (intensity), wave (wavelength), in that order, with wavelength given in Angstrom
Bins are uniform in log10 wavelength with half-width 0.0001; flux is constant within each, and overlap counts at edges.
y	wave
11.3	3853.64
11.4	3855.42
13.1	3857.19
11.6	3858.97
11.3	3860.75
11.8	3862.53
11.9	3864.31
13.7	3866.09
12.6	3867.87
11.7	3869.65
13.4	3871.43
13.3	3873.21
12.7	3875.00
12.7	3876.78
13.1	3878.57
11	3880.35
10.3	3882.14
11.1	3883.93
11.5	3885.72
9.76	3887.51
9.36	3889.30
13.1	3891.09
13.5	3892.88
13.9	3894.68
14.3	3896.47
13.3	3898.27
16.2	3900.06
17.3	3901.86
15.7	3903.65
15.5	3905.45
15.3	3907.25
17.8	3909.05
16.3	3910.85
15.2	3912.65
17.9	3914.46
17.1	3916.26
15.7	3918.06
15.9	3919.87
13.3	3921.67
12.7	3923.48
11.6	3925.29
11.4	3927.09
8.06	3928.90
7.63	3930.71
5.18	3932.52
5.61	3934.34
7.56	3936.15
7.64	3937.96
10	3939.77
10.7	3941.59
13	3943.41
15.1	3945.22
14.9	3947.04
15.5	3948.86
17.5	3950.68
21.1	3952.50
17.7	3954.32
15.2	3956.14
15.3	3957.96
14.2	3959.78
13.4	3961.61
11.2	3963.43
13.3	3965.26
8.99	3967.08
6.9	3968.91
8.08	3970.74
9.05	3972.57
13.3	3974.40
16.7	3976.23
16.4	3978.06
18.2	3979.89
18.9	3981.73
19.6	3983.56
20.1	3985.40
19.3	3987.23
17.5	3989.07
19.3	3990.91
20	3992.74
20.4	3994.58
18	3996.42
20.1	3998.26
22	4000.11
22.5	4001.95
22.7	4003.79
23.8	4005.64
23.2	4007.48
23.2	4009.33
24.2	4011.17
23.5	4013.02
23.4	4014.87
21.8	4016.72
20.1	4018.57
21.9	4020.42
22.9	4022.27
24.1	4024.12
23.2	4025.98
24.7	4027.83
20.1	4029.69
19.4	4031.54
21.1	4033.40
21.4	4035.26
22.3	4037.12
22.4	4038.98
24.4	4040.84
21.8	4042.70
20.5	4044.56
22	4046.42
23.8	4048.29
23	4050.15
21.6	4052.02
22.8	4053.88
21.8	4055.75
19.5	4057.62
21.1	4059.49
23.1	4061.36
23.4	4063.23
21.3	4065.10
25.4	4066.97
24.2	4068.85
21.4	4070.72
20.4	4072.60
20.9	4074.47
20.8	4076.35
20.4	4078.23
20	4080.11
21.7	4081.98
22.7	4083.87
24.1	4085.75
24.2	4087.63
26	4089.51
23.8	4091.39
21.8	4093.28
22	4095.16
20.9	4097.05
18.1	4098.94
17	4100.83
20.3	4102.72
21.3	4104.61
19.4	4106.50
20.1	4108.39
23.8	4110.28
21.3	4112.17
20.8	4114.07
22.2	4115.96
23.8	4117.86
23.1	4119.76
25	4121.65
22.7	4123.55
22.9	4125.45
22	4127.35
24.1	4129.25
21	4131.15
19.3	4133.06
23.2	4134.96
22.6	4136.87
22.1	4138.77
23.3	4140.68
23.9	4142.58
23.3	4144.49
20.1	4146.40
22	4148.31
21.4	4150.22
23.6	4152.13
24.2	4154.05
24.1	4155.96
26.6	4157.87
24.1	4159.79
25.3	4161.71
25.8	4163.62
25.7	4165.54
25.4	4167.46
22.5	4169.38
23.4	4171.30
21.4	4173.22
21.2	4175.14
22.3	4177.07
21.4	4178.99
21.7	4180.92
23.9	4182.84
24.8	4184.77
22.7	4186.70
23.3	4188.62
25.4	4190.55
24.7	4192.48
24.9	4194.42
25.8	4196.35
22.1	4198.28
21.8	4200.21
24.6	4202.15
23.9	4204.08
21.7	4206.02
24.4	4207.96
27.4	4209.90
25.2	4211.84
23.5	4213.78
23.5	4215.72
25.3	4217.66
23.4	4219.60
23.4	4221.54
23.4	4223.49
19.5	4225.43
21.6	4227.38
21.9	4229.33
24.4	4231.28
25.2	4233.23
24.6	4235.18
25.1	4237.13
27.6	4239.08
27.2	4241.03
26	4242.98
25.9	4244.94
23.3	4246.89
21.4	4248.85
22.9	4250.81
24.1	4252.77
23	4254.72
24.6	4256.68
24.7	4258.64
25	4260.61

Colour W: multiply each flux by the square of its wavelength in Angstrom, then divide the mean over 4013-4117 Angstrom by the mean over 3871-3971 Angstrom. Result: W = 1.8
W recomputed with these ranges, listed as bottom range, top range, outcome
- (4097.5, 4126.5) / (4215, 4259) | 1.19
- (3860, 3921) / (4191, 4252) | 2.07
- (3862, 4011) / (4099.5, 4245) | 1.78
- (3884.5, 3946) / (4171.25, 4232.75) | 2.12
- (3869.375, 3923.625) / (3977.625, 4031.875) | 1.61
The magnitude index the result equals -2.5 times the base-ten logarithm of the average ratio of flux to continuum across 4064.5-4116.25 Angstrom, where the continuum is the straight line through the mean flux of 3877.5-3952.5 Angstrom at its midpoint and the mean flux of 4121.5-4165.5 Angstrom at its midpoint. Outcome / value -0.05 mag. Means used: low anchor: 13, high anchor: 23.2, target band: 21.6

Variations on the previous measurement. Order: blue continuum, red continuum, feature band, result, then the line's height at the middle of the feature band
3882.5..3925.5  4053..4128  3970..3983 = 0.18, 17.3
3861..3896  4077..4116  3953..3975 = 0.26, 15.8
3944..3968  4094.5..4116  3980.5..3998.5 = -0.19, 16.1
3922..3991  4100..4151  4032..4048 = -0.24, 17.6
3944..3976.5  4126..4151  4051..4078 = -0.18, 18.7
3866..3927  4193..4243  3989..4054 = -0.23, 17.8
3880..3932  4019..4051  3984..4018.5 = -0.07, 20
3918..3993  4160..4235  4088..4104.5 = -0.10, 19.4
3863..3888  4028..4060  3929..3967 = 0.30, 16.3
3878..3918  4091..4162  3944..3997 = 0.07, 16.7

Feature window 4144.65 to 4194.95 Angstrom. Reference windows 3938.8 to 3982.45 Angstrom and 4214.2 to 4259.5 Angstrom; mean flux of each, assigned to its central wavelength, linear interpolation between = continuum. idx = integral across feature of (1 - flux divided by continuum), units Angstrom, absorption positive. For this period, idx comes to -4.6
